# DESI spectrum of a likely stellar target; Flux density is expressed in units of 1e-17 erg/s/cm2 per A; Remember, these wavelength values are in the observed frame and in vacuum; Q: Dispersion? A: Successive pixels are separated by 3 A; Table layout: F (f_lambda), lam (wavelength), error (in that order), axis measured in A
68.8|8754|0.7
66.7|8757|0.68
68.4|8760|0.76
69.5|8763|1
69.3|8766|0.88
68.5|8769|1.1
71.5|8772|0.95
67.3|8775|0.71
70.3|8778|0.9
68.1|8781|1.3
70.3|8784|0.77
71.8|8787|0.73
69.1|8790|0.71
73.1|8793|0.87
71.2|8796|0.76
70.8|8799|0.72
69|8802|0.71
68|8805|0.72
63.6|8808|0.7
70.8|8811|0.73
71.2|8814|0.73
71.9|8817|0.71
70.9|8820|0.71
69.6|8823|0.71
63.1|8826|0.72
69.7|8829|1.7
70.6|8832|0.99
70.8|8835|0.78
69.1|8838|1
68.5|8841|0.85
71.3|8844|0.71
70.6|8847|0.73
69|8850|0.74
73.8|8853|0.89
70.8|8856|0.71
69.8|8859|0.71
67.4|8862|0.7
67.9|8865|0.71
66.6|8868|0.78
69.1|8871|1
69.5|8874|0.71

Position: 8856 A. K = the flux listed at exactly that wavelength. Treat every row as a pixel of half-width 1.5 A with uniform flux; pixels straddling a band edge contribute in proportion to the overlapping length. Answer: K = 70.8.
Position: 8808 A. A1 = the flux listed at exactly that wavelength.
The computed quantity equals 63.6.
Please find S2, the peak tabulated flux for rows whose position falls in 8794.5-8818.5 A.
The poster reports 71.9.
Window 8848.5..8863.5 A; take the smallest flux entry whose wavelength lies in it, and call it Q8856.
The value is 67.4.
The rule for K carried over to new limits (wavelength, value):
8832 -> 70.6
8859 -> 69.8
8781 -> 68.1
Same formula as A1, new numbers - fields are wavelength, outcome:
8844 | 71.3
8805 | 68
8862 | 67.4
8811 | 70.8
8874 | 69.5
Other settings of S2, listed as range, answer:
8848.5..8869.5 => 73.8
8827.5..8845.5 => 71.3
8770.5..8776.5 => 71.5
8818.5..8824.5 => 70.9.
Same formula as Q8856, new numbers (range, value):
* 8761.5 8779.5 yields 67.3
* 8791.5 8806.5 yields 68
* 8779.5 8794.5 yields 68.1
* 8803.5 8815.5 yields 63.6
